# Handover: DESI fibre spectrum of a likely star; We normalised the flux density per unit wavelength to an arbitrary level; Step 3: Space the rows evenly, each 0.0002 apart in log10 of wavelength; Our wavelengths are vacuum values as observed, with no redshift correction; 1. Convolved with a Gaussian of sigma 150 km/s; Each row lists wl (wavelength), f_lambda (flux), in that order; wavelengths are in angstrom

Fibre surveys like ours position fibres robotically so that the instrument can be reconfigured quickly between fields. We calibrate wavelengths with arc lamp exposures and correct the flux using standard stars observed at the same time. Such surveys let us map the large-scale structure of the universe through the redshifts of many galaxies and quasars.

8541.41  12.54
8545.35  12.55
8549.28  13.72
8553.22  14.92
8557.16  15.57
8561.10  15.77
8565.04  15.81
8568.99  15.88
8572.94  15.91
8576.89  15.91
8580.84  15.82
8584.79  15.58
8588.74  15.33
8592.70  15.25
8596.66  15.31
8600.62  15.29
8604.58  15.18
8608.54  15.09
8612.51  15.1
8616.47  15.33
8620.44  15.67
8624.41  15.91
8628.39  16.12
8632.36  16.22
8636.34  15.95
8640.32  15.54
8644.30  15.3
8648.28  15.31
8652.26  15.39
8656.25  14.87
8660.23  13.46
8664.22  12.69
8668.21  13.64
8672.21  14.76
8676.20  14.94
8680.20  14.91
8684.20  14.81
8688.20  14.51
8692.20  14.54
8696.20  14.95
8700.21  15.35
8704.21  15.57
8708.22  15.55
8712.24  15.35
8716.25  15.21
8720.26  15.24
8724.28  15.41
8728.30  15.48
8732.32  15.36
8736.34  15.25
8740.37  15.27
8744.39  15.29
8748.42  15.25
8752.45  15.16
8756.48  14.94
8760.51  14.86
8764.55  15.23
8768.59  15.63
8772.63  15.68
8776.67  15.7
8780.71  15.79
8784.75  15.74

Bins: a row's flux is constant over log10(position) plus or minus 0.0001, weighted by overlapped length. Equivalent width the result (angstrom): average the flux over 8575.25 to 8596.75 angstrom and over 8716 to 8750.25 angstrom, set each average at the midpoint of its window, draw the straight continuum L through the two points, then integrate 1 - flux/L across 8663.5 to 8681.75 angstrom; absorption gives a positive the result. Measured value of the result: 1.34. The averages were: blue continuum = 15.5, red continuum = 15.3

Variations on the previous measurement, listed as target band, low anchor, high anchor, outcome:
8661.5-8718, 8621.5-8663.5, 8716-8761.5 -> 1.96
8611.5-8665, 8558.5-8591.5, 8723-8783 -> 1.17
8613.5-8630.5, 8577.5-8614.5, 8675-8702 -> -0.57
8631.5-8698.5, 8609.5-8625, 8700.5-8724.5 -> 2.71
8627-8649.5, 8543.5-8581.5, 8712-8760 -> -0.79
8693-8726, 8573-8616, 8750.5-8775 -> 0.01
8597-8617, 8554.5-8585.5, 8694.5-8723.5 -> 0.58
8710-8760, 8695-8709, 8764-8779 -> 0.70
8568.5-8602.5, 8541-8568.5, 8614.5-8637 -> -0.98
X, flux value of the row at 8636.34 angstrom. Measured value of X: 15.95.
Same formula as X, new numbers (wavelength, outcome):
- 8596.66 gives 15.31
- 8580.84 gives 15.82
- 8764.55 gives 15.23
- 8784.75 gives 15.74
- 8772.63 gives 15.68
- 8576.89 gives 15.91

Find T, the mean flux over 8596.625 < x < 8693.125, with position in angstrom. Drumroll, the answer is 15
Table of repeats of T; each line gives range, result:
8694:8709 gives 15.3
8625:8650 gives 15.7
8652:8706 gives 14.6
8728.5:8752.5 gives 15.3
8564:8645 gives 15.6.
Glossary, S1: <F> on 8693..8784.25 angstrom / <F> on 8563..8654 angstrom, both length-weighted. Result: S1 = 1.0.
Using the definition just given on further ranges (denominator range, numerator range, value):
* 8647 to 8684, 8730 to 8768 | 1.05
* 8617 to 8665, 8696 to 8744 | 1.01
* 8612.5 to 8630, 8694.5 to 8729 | 0.98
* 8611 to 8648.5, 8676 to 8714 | 0.96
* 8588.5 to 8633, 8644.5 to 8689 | 0.94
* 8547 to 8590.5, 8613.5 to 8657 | 1.01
